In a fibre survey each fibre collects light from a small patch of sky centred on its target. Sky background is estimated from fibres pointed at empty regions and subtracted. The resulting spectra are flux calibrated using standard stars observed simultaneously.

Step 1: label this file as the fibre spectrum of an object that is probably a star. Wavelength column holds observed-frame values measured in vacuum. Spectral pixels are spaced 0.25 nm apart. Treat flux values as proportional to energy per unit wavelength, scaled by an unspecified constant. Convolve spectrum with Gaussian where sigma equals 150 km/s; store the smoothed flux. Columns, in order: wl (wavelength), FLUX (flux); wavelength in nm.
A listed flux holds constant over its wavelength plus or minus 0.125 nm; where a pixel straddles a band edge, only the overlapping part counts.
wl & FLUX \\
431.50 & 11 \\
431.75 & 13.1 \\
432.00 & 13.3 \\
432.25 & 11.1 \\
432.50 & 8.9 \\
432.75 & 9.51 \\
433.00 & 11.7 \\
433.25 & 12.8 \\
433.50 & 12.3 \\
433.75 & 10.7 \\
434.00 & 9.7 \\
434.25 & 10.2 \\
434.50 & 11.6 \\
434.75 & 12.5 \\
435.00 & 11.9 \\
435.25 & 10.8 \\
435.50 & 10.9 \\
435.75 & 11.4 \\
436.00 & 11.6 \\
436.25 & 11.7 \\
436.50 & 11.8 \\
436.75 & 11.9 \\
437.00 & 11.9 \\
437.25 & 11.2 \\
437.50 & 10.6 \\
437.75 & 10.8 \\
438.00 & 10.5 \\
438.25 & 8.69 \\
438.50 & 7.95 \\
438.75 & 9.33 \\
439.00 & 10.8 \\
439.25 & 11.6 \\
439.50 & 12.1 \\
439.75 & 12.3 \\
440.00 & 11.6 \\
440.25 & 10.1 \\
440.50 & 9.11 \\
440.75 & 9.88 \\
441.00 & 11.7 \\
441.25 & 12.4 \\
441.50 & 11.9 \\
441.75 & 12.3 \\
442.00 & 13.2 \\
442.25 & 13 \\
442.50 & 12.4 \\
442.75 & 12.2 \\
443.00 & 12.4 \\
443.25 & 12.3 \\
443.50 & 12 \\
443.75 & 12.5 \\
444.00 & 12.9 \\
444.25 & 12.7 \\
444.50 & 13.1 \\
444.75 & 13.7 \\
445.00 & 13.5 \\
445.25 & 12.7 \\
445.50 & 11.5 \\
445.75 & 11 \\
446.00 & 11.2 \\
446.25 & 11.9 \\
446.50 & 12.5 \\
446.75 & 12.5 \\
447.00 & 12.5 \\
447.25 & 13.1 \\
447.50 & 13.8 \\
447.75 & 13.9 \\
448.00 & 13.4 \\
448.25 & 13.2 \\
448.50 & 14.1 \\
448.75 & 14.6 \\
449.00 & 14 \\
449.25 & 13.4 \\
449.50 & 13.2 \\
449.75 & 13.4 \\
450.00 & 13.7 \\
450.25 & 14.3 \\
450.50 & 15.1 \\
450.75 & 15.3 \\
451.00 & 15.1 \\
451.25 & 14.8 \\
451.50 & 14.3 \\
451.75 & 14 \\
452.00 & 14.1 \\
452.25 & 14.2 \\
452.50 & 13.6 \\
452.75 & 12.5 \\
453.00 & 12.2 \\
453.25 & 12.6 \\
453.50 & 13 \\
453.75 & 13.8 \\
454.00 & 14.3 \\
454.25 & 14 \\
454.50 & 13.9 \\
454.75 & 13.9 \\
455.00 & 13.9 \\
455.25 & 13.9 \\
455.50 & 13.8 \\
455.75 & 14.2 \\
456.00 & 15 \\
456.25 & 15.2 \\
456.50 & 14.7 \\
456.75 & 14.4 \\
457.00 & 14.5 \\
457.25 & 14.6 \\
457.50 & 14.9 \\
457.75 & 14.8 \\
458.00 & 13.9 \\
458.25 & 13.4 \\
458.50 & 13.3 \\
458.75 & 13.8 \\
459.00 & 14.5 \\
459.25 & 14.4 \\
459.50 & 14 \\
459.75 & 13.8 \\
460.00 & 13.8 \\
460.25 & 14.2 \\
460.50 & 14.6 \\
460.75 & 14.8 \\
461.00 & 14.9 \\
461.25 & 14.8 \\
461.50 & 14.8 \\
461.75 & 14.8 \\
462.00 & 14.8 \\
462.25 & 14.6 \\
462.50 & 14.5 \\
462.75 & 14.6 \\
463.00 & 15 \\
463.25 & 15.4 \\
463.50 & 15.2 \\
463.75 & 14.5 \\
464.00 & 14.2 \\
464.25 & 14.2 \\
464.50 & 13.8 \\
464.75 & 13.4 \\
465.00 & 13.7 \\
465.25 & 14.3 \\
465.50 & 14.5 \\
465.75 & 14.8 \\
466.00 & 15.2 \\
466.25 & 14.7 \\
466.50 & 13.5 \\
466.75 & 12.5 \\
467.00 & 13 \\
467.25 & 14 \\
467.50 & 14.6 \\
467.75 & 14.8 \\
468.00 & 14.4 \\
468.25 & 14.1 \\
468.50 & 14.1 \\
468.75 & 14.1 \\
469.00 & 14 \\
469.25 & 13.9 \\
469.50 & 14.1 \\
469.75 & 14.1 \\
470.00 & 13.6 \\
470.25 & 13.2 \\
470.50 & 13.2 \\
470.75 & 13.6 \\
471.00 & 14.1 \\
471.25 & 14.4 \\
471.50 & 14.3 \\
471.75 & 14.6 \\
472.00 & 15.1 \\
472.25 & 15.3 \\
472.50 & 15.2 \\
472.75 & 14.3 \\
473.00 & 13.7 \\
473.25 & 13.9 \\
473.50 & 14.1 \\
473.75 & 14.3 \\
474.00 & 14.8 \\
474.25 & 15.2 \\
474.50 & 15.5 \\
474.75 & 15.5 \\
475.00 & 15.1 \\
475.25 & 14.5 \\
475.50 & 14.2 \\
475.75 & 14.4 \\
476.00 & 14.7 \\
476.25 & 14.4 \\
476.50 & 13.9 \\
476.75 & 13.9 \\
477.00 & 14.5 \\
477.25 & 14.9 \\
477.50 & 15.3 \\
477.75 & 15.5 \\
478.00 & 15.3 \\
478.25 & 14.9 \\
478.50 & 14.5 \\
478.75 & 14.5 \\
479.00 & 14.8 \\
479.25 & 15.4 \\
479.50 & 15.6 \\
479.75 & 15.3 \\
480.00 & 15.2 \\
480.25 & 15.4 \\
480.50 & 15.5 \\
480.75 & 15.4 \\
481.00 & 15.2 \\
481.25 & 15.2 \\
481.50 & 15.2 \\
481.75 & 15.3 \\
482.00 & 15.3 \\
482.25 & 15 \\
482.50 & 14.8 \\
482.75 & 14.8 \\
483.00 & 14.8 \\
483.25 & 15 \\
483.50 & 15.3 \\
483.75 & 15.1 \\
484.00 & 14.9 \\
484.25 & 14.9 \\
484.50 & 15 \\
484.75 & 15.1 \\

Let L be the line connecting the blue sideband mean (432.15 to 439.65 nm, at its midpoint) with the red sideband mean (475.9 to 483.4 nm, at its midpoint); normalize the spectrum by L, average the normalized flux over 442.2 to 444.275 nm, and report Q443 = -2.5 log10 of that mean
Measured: -0.075 mag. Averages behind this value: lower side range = 11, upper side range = 15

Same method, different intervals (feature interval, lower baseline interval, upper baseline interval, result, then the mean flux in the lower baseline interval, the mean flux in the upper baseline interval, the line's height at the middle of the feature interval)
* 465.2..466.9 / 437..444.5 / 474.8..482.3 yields -0.03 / 11.4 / 14.9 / 13.8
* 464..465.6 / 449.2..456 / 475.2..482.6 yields 0.03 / 13.9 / 14.9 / 14.4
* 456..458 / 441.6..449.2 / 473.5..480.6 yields -0.09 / 12.8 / 14.9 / 13.6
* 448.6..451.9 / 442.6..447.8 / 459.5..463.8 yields -0.08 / 12.5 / 14.6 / 13.2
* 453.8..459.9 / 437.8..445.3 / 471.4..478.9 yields -0.09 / 11.7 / 14.7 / 13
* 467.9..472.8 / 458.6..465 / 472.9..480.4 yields 0.03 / 14.4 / 14.8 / 14.6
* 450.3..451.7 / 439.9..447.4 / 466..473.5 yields -0.17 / 12.1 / 14.1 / 12.7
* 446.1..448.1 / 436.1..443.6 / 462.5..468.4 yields -0.07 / 11.3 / 14.3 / 12.2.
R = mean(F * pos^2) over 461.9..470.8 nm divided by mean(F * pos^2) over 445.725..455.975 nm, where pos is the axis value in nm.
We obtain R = 1.11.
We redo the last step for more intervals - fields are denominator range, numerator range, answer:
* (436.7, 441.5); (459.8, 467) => 1.49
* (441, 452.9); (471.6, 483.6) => 1.29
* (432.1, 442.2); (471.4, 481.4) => 1.59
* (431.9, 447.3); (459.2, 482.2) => 1.44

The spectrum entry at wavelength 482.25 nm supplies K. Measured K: 15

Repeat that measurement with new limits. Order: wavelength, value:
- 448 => 13.4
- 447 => 12.5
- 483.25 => 15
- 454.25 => 14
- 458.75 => 13.8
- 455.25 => 13.9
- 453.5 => 13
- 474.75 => 15.5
